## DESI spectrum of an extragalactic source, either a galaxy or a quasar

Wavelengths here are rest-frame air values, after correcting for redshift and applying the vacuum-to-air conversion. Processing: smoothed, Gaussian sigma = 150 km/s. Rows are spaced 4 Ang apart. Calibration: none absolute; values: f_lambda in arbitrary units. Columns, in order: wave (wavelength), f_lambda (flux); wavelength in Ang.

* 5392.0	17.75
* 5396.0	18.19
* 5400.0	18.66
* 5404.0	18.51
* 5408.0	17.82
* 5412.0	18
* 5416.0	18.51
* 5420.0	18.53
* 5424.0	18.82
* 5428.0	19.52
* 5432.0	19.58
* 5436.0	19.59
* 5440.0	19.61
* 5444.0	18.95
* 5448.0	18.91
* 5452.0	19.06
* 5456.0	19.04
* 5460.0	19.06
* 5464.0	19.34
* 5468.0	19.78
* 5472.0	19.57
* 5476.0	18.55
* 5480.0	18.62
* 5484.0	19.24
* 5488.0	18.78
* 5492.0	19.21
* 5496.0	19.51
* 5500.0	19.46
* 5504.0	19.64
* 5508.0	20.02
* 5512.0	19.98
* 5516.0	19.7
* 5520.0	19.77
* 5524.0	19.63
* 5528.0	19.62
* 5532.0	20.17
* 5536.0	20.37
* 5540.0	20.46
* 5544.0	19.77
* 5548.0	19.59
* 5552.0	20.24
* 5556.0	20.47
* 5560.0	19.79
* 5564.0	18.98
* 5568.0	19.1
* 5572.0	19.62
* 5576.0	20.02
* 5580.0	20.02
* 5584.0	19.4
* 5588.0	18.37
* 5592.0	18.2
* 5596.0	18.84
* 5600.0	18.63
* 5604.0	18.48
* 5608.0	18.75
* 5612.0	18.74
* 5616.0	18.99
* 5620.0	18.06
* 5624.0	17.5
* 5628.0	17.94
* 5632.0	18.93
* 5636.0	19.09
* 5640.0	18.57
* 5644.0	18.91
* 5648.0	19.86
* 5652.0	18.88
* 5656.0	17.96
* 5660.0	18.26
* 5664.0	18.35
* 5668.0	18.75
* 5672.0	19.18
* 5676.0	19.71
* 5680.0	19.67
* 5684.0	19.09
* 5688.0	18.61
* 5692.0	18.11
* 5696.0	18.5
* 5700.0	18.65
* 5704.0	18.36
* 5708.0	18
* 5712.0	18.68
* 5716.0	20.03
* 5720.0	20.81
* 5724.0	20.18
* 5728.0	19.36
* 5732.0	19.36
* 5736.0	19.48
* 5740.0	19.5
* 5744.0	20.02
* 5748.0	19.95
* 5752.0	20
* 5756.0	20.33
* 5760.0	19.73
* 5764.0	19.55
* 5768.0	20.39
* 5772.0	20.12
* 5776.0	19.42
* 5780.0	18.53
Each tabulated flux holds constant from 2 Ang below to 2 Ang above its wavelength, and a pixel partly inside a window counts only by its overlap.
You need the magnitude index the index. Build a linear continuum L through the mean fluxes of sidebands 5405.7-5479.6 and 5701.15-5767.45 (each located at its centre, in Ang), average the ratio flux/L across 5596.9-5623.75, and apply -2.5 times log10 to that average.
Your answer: 0.05 mag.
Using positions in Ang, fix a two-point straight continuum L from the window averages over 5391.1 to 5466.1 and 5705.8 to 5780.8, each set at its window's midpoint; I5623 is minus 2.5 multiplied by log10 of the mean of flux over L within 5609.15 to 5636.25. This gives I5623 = 0.05 mag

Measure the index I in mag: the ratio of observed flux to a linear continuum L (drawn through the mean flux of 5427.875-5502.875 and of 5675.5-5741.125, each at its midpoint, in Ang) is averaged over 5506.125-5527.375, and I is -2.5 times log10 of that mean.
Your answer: -0.03 mag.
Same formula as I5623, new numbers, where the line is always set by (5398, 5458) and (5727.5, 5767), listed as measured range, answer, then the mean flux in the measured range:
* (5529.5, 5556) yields -0.05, 20.1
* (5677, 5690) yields 0.02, 19.2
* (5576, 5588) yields -0.01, 19.5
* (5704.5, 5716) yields 0.06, 18.6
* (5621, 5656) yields 0.05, 18.6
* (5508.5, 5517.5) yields -0.04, 19.9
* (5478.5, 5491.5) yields 0.01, 18.9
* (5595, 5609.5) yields 0.04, 18.7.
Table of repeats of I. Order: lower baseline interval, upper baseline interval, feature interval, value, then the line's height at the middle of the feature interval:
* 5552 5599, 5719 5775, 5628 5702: 0.05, 19.6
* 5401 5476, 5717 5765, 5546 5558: -0.04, 19.3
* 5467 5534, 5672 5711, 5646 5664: 0.01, 18.9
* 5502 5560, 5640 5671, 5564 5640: 0.02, 19.2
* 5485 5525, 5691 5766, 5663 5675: 0.03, 19.5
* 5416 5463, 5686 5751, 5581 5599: 0.02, 19.2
